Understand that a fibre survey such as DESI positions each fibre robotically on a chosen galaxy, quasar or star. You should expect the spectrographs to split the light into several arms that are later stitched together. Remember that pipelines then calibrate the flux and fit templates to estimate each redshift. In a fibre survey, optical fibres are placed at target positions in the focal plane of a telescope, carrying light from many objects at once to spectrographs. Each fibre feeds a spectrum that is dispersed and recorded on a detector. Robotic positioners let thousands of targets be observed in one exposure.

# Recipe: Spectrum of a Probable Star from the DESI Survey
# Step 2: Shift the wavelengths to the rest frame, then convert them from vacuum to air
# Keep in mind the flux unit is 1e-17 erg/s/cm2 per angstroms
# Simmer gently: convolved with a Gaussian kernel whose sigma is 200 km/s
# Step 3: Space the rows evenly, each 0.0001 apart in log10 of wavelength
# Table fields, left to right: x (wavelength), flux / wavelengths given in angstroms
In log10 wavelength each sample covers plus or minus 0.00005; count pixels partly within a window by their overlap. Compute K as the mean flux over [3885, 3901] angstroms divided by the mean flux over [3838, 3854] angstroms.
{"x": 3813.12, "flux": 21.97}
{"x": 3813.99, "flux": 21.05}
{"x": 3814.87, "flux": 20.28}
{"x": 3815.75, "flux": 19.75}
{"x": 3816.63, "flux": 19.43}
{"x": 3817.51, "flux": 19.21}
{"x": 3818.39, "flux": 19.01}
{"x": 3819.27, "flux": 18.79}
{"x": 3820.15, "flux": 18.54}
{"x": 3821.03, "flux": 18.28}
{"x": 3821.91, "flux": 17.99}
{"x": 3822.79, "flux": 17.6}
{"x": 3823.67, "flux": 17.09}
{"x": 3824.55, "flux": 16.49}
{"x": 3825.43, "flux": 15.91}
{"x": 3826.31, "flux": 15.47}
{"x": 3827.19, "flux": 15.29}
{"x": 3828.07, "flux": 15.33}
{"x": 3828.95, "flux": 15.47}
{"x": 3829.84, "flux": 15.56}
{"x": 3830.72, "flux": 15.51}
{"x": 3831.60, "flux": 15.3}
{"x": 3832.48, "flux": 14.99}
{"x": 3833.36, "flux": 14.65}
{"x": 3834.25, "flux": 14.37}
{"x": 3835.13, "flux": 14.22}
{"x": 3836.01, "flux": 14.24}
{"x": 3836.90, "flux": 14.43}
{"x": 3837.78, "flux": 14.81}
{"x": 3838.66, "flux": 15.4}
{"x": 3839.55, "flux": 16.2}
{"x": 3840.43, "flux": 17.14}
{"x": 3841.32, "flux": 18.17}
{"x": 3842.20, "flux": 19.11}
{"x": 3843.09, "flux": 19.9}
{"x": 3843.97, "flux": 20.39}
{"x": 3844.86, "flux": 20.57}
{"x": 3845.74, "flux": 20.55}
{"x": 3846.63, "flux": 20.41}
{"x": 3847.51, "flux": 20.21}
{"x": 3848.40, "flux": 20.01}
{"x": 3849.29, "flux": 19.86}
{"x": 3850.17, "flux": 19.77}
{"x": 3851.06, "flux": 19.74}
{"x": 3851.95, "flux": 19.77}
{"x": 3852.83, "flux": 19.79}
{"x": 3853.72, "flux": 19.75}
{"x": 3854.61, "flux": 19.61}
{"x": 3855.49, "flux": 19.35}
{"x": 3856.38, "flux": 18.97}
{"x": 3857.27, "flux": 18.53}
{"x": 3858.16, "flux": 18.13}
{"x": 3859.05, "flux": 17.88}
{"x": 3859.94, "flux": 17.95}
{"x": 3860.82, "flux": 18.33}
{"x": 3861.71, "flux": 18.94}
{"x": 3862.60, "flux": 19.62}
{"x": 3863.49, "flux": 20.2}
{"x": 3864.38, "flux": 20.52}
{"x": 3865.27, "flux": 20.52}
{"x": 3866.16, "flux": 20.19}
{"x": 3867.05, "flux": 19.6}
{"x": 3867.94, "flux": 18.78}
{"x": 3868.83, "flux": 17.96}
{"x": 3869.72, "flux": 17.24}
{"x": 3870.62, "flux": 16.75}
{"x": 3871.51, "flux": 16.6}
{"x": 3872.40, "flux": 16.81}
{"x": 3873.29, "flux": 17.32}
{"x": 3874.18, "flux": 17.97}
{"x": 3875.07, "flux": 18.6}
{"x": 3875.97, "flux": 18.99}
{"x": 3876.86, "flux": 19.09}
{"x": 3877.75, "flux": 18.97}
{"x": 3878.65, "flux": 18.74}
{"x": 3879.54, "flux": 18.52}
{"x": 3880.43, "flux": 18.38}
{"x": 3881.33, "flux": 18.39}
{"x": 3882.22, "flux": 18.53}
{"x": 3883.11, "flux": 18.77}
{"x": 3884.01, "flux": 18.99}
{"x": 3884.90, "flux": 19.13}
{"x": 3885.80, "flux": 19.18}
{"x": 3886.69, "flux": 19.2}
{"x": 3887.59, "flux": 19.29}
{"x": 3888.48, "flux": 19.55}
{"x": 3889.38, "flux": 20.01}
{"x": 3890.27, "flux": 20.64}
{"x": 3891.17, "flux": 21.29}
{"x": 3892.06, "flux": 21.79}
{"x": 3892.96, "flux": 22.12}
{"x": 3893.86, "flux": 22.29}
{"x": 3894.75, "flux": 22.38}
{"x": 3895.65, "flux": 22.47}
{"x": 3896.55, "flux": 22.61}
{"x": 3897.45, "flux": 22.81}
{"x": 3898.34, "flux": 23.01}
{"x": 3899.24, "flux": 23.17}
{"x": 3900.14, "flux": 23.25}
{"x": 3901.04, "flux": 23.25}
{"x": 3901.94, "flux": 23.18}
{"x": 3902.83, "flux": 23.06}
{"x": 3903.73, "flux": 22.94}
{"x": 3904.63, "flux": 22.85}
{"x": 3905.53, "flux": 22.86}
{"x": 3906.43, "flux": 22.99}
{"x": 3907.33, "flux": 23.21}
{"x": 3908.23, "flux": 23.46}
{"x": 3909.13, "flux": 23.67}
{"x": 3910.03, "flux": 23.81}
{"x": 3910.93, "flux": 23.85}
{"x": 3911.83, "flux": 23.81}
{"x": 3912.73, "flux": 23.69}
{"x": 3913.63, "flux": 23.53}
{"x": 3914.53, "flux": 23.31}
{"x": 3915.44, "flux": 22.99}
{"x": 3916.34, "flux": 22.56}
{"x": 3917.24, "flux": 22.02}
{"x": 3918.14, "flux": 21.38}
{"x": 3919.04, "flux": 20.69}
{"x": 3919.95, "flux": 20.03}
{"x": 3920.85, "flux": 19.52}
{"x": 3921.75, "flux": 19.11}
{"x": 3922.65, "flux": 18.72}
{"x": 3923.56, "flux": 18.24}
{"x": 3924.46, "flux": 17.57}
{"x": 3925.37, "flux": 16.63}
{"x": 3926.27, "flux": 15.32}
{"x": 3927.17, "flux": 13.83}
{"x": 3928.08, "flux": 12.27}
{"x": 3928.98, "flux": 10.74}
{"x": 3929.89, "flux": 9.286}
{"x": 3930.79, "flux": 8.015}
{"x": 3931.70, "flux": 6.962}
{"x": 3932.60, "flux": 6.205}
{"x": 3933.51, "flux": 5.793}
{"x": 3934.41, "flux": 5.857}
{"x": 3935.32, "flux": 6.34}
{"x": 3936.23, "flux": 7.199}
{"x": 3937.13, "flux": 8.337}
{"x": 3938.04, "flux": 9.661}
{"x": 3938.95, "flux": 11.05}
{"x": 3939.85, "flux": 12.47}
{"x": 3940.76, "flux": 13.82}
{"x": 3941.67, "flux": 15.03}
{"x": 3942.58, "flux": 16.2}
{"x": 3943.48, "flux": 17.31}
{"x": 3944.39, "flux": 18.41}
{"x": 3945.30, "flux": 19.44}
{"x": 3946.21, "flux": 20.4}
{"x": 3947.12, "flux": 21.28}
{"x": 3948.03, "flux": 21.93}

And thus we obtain 1.1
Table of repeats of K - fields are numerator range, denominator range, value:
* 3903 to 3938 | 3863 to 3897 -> 0.89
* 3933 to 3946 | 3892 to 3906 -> 0.53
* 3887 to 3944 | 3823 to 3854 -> 1.06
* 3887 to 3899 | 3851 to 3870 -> 1.12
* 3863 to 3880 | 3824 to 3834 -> 1.20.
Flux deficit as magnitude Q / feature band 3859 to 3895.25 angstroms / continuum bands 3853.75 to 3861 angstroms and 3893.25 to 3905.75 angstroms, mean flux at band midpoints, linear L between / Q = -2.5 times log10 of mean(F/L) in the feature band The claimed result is 0.08 mag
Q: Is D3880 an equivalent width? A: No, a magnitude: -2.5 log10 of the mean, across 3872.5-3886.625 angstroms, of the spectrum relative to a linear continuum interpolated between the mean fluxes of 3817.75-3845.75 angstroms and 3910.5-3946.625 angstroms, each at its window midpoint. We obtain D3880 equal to -0.15 mag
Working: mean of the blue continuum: 16.7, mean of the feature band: 18.6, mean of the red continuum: 15.7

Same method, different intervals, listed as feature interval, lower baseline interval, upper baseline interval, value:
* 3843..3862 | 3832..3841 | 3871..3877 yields -0.20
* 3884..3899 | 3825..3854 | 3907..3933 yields -0.17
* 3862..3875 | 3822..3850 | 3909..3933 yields -0.07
